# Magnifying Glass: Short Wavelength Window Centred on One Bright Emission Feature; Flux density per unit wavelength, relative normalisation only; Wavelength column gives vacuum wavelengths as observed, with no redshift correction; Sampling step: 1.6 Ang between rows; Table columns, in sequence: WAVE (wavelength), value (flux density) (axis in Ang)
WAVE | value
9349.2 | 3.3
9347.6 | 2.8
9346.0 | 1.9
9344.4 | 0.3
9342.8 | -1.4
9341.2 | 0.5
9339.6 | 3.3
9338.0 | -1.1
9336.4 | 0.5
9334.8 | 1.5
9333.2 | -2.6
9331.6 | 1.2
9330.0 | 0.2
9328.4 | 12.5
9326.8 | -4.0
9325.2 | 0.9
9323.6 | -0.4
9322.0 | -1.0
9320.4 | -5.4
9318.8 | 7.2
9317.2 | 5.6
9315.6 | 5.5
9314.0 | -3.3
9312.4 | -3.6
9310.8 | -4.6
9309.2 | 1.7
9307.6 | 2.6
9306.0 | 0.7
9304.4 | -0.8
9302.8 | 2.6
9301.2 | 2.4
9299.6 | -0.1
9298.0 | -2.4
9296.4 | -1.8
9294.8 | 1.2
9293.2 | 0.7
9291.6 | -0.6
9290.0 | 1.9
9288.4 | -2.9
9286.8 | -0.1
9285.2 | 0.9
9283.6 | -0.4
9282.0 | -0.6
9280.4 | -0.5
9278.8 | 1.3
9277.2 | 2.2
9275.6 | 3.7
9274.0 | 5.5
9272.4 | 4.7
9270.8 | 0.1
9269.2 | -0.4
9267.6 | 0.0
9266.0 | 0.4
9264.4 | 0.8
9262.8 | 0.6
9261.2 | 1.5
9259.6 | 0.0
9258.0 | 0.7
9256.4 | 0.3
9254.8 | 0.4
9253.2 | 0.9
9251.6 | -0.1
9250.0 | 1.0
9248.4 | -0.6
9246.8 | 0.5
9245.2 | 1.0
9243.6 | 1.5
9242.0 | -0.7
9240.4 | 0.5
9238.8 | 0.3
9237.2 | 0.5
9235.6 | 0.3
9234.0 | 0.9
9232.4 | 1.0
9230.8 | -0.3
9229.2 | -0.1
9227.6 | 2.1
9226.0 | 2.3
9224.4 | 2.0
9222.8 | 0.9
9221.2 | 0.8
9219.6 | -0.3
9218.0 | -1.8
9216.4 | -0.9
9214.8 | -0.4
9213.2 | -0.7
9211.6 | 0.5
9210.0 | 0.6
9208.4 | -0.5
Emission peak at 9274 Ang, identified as H-gamma 4340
